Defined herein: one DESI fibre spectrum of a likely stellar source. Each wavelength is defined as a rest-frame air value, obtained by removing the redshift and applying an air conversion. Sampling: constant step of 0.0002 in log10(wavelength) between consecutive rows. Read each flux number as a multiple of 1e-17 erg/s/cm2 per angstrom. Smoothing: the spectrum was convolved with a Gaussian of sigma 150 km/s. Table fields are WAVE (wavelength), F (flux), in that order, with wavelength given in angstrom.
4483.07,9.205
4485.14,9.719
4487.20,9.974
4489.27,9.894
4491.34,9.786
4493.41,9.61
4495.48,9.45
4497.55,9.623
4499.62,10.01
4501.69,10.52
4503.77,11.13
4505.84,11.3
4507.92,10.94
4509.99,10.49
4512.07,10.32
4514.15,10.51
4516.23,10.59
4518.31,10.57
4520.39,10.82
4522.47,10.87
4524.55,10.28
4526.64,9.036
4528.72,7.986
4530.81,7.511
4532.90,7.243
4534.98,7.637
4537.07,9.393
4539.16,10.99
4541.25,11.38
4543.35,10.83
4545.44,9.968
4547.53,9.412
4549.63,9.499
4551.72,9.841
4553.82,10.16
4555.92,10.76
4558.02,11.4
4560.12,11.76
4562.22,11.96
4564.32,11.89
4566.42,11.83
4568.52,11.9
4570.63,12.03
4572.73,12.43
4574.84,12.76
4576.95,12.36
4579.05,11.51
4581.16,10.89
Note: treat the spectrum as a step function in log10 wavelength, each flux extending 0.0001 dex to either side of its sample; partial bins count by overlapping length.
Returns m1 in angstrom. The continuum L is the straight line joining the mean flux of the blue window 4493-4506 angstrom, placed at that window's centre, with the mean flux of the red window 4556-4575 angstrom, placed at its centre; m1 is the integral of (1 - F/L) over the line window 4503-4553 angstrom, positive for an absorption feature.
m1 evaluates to 4.4 angstrom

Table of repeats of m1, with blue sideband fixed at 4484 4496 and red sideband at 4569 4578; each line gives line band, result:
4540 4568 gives 2.2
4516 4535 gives 2.7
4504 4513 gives -0.4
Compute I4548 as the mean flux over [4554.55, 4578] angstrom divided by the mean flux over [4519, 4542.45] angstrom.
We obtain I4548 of 1.3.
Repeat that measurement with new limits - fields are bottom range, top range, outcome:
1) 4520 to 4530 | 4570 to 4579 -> 1.27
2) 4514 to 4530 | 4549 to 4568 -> 1.10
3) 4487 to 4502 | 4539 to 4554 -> 1.04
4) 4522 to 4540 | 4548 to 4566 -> 1.22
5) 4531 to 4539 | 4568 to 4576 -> 1.47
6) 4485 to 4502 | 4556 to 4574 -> 1.21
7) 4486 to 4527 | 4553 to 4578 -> 1.14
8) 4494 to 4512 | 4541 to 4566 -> 1.03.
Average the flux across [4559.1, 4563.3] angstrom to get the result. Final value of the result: 11.9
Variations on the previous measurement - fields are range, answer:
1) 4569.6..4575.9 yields 12.4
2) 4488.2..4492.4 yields 9.82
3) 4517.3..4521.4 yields 10.7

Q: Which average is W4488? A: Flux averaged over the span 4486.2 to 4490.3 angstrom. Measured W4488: 9.93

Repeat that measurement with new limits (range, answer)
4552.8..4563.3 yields 11.2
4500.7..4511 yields 10.9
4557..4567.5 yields 11.8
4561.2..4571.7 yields 11.9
